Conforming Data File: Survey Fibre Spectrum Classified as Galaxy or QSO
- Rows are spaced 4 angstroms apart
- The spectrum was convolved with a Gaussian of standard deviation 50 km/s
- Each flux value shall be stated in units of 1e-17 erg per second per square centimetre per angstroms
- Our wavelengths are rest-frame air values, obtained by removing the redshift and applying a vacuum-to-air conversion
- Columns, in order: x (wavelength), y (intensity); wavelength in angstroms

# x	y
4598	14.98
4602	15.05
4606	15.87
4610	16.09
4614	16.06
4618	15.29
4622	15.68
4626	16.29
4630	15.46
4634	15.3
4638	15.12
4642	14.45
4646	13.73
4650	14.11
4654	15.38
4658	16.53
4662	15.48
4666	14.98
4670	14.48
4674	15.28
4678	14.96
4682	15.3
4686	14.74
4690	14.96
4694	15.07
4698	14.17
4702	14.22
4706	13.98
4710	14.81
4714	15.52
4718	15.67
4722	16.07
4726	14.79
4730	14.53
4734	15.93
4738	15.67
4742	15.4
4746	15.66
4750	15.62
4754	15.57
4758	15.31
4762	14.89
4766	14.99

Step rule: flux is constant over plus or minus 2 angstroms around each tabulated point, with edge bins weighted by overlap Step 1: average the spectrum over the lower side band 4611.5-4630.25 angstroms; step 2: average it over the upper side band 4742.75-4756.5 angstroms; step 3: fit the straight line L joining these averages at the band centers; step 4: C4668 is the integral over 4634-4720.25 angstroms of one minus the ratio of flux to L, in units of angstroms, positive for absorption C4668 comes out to 4.3 angstroms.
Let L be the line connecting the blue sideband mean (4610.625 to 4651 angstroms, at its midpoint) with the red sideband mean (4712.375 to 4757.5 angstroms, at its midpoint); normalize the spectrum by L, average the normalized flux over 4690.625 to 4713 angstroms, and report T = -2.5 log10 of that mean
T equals 0.06 mag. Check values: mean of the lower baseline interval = 15.2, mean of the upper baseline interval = 15.5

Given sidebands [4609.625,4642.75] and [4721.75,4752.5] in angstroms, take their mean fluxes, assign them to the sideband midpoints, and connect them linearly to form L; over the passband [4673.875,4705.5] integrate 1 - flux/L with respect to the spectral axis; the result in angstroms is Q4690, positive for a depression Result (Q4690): 1.4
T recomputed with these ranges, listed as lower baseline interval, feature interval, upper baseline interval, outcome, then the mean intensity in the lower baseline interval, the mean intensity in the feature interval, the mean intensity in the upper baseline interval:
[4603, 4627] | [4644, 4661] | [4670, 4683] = 0.03 mag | 15.8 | 15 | 15.1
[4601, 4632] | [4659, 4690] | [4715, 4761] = 0.04 mag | 15.7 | 15.1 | 15.5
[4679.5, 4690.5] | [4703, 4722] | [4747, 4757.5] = 0.01 mag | 15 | 15.1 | 15.6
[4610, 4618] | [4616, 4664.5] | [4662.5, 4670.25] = 0.01 mag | 15.9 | 15.2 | 14.9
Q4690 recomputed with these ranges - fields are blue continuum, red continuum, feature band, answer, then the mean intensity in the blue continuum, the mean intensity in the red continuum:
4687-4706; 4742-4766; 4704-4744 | -0.8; 14.5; 15.4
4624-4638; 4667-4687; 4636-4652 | 1.1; 15.6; 15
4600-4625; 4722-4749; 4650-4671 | 0.4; 15.7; 15.4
